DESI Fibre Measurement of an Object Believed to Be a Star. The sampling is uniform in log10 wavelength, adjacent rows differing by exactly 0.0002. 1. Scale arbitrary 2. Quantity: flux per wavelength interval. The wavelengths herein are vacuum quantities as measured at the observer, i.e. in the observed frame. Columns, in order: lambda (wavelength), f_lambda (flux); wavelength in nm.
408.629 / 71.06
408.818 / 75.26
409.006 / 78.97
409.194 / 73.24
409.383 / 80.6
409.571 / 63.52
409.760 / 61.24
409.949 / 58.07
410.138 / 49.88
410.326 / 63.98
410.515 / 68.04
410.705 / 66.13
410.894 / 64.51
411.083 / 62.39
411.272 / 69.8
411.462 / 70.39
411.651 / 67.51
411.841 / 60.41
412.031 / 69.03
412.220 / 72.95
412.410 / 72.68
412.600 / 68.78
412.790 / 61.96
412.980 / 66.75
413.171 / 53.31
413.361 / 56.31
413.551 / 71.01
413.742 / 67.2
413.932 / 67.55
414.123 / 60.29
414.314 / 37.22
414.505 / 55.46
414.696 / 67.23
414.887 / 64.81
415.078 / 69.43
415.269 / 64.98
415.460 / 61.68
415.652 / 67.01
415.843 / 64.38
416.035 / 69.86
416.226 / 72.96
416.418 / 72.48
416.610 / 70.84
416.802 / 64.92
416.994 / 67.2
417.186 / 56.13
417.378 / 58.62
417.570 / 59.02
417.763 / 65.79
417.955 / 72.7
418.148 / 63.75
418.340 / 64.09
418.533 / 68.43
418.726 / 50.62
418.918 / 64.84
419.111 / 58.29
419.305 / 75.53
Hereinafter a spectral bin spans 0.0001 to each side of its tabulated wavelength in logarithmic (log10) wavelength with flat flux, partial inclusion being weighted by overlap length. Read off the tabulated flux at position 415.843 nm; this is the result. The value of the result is 64.38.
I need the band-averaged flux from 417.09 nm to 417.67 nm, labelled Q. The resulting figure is 57.9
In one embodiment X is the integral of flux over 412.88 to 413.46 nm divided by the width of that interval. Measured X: 58.9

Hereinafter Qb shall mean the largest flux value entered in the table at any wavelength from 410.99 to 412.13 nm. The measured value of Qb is 70.39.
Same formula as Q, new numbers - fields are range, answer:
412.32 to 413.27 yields 64.6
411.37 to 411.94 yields 66.1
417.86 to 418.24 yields 68.2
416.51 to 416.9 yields 67.9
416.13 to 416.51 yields 72.8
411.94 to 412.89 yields 69.1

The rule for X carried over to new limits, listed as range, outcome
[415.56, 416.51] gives 69.4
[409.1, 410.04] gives 67.3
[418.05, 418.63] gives 65.4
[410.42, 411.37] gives 66.1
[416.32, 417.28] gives 66.3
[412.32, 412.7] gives 70.6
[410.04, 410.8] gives 62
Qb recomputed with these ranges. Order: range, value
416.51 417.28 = 70.84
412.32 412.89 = 72.68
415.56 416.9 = 72.96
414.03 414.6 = 60.29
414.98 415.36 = 69.43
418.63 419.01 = 64.84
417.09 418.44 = 72.7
